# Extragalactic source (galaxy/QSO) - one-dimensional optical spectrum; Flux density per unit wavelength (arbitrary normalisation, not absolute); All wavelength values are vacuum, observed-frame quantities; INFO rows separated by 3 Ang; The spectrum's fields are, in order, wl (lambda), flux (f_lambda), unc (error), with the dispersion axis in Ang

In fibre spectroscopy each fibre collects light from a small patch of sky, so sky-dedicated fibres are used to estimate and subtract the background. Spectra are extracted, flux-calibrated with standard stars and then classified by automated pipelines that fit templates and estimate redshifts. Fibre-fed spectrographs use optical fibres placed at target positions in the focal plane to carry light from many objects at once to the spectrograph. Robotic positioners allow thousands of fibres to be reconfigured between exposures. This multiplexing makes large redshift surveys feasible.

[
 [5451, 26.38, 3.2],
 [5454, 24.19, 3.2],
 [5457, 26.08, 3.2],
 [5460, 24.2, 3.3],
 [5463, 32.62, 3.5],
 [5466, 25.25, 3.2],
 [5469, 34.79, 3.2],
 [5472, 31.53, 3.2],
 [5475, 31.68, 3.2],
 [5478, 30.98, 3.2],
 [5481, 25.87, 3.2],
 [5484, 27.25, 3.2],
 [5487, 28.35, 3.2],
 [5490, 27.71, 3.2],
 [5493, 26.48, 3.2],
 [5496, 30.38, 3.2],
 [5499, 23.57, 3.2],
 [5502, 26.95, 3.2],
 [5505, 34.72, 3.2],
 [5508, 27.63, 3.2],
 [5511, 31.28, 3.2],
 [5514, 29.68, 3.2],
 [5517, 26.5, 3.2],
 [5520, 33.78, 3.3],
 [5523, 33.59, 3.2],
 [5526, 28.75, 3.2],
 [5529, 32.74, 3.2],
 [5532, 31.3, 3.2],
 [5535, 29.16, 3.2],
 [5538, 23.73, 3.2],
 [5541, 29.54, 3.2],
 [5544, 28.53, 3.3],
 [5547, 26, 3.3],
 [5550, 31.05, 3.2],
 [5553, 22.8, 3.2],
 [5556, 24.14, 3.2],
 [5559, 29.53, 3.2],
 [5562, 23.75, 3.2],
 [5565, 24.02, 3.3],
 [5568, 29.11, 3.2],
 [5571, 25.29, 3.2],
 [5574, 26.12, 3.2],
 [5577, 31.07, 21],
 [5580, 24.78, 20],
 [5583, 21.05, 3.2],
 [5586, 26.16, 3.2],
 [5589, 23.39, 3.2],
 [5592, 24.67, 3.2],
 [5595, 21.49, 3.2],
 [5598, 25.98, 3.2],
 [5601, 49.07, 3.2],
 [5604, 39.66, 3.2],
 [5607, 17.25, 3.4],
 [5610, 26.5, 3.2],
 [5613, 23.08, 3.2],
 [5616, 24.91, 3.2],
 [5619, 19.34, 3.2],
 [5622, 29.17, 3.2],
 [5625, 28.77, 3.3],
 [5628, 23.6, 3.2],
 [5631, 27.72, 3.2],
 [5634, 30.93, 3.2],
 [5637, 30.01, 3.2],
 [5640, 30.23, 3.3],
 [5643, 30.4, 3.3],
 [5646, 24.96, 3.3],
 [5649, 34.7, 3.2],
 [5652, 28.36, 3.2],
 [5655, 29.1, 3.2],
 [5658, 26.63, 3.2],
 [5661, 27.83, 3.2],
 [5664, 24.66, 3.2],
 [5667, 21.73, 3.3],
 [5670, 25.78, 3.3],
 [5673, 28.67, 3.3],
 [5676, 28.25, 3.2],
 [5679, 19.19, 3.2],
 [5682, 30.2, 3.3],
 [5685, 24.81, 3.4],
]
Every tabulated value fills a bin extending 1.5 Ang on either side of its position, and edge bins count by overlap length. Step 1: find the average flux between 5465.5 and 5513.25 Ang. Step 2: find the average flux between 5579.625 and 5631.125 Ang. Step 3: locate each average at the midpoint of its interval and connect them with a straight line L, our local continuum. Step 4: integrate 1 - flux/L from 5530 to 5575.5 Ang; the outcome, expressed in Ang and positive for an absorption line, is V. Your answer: 1.12 Ang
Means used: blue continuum 29.1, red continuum 26.5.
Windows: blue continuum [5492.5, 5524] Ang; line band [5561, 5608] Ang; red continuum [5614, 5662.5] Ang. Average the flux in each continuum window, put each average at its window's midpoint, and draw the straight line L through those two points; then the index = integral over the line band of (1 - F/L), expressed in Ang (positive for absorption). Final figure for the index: 2.2 Ang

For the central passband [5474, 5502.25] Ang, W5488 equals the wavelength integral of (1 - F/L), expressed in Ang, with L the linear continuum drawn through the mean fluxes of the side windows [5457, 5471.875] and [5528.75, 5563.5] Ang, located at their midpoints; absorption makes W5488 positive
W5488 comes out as 0.7 Ang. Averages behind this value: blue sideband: 29.1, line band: 27.9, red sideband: 27.5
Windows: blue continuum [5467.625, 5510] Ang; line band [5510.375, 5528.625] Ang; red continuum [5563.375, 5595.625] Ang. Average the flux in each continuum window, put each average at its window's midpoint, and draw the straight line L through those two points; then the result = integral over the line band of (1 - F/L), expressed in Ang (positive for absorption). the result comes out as -1.9 Ang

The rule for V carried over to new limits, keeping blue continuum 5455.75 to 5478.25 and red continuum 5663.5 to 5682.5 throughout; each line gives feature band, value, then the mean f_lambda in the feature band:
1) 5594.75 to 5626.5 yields -1.6 Ang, 28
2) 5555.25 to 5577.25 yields 0.8 Ang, 26.5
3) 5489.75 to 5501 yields 0.8 Ang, 27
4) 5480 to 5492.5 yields 0.8 Ang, 27.3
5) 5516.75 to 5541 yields -1.5 Ang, 30.1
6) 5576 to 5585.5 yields 0.6 Ang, 25.4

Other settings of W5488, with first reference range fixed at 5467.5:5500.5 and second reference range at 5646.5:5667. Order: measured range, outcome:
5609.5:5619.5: 1.63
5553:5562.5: 0.98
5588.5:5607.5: -0.97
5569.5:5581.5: 0.66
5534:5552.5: 0.58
